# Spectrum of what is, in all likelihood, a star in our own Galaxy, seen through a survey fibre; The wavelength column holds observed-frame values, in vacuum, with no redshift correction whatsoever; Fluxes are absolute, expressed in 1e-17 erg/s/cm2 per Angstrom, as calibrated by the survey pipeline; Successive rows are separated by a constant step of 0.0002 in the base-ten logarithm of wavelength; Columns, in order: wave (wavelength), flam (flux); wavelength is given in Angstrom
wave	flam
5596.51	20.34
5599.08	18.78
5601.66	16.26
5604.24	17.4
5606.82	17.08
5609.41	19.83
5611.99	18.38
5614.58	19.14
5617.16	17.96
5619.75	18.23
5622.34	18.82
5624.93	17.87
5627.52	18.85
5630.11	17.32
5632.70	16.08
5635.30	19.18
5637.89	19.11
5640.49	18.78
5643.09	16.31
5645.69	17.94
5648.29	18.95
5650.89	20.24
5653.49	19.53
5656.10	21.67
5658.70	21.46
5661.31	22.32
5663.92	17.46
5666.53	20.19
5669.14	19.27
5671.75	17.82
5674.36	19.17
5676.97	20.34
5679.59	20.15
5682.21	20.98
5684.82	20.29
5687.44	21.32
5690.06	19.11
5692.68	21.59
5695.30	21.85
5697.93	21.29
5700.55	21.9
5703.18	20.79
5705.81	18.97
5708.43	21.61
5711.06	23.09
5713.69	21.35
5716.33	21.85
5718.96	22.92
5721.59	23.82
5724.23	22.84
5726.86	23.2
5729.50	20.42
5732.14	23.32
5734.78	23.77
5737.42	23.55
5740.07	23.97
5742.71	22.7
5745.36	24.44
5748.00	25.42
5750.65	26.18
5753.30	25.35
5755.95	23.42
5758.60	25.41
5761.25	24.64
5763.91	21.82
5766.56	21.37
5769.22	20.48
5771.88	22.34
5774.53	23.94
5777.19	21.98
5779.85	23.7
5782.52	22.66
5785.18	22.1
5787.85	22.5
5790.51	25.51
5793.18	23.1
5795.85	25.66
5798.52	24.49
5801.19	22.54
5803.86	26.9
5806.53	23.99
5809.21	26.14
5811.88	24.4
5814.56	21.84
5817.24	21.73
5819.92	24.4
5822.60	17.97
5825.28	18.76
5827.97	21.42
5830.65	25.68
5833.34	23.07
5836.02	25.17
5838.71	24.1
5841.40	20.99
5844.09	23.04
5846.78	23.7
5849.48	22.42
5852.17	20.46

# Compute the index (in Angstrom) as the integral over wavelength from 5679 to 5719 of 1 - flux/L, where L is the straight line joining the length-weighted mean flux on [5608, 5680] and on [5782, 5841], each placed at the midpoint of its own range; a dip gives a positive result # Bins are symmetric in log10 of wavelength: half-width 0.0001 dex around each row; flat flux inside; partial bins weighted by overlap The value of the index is -1.4 Angstrom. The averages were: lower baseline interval 19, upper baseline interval 23.3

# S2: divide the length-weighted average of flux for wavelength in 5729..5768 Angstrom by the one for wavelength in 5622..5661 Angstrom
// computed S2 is 1.26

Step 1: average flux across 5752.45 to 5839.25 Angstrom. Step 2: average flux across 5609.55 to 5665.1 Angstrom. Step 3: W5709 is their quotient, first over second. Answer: 1.23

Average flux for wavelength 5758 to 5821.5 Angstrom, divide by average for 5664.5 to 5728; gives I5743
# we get 1.1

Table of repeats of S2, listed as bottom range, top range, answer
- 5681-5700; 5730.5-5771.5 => 1.13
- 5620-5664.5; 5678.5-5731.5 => 1.13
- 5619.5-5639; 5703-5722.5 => 1.20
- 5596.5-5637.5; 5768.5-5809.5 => 1.30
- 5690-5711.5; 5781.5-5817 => 1.13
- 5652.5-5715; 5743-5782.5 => 1.14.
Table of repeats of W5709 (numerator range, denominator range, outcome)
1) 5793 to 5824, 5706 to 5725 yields 1.06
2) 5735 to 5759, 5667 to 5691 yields 1.23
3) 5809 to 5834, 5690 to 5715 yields 1.05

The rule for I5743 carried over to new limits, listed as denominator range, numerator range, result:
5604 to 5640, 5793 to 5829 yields 1.26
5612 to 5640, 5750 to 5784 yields 1.27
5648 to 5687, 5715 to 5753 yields 1.17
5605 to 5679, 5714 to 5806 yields 1.24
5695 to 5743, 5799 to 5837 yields 1.04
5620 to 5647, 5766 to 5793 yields 1.26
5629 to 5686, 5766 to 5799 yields 1.19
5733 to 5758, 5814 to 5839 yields 0.92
